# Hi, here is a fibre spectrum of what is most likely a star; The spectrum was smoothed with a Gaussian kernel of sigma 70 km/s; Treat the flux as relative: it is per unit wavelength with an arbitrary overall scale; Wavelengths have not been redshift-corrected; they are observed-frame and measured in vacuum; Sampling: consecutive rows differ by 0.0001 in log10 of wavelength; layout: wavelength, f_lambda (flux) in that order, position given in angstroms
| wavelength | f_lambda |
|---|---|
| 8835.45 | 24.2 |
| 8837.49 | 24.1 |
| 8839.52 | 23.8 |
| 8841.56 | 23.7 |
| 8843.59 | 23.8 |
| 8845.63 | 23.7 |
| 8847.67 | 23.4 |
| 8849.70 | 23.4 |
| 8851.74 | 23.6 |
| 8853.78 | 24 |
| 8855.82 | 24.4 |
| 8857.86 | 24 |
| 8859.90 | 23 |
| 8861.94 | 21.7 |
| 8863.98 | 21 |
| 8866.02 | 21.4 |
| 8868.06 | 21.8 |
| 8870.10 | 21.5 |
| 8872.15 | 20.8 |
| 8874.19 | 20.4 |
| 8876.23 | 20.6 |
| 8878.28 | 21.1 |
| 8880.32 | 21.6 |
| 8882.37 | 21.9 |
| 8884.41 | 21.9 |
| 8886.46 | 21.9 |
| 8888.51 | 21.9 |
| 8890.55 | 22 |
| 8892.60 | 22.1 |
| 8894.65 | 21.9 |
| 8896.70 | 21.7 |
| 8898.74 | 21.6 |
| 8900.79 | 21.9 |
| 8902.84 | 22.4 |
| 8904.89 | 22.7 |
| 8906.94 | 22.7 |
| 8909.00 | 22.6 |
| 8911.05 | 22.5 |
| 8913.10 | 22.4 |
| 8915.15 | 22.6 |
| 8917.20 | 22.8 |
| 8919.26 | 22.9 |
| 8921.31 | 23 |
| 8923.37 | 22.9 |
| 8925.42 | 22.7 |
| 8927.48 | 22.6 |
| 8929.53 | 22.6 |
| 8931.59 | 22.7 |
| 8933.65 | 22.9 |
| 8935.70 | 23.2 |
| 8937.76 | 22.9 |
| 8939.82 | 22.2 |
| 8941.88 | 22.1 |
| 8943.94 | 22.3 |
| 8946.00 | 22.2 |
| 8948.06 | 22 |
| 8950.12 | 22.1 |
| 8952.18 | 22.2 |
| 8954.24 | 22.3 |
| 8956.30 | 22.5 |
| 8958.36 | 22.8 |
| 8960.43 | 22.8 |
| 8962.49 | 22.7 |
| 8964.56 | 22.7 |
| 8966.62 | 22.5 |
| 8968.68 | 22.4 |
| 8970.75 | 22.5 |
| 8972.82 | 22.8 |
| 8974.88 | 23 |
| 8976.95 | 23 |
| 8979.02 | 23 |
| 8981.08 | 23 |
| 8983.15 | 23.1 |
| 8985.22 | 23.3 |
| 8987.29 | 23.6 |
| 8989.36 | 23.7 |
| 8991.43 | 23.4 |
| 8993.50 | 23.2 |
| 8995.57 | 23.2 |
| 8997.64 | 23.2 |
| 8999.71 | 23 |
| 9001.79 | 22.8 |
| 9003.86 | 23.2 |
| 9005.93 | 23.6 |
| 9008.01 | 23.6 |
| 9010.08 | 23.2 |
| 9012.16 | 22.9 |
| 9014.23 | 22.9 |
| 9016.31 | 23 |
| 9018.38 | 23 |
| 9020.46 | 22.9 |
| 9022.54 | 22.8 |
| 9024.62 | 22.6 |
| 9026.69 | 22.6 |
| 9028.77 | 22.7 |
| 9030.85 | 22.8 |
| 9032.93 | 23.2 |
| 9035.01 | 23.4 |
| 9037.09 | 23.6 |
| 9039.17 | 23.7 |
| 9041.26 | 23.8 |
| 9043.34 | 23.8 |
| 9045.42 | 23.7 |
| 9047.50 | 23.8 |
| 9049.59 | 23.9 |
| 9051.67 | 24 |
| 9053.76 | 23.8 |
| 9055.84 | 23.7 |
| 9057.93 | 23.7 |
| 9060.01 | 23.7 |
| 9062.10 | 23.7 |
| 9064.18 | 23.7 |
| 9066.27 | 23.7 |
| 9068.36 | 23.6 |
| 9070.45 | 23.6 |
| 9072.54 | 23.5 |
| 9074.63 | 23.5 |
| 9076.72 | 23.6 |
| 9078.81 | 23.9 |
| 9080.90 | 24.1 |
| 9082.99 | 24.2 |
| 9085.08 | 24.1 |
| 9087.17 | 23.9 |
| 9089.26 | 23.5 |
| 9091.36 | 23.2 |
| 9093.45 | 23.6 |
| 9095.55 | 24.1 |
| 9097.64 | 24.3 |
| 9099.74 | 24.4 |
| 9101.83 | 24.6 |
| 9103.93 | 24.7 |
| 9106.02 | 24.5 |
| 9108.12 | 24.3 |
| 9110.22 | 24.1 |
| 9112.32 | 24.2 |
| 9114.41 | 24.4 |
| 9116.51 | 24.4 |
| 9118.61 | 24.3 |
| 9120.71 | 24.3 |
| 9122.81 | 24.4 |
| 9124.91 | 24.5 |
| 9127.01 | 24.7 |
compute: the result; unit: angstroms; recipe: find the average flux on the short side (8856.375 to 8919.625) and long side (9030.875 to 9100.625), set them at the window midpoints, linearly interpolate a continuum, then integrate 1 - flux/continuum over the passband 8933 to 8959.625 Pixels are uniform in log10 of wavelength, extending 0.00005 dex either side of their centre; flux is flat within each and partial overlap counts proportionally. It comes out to 0.15 angstroms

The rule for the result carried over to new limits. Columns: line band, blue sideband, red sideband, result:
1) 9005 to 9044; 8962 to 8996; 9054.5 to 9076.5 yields 0.31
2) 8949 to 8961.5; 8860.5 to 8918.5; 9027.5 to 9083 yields 0.06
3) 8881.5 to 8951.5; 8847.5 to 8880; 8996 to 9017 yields 0.56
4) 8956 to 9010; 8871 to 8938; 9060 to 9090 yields -0.29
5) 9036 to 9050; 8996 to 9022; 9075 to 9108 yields -0.15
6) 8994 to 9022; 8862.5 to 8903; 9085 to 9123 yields -0.09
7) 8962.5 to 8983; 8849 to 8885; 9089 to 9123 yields 0.23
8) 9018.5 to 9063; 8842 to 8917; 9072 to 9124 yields 0.39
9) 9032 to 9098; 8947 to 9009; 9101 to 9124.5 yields 0.35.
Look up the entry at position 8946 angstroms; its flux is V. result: 22.2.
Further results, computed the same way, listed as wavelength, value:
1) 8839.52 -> 23.8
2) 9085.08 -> 24.1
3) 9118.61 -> 24.3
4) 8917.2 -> 22.8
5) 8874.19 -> 20.4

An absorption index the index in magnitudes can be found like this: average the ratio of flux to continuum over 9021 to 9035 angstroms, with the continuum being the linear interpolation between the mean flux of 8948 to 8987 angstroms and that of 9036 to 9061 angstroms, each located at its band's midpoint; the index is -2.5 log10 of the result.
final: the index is 0.03 mag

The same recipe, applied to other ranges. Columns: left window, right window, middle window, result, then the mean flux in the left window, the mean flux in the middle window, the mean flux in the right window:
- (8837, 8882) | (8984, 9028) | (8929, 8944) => 0.011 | 22.6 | 22.6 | 23.1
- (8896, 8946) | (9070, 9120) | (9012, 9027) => 0.025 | 22.5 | 22.9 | 24.1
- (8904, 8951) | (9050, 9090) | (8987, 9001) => -0.007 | 22.6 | 23.3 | 23.8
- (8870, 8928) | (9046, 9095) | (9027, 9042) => 0.006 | 22.1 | 23.3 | 23.7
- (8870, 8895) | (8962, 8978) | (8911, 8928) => -0.035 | 21.5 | 22.7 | 22.7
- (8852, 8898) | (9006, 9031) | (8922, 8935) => -0.020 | 22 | 22.8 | 22.9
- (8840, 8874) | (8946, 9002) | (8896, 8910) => 0.027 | 22.8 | 22.2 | 22.8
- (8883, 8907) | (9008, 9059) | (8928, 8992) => -0.004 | 22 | 22.7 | 23.3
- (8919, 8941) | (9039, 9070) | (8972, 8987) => 0.004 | 22.8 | 23.1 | 23.7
